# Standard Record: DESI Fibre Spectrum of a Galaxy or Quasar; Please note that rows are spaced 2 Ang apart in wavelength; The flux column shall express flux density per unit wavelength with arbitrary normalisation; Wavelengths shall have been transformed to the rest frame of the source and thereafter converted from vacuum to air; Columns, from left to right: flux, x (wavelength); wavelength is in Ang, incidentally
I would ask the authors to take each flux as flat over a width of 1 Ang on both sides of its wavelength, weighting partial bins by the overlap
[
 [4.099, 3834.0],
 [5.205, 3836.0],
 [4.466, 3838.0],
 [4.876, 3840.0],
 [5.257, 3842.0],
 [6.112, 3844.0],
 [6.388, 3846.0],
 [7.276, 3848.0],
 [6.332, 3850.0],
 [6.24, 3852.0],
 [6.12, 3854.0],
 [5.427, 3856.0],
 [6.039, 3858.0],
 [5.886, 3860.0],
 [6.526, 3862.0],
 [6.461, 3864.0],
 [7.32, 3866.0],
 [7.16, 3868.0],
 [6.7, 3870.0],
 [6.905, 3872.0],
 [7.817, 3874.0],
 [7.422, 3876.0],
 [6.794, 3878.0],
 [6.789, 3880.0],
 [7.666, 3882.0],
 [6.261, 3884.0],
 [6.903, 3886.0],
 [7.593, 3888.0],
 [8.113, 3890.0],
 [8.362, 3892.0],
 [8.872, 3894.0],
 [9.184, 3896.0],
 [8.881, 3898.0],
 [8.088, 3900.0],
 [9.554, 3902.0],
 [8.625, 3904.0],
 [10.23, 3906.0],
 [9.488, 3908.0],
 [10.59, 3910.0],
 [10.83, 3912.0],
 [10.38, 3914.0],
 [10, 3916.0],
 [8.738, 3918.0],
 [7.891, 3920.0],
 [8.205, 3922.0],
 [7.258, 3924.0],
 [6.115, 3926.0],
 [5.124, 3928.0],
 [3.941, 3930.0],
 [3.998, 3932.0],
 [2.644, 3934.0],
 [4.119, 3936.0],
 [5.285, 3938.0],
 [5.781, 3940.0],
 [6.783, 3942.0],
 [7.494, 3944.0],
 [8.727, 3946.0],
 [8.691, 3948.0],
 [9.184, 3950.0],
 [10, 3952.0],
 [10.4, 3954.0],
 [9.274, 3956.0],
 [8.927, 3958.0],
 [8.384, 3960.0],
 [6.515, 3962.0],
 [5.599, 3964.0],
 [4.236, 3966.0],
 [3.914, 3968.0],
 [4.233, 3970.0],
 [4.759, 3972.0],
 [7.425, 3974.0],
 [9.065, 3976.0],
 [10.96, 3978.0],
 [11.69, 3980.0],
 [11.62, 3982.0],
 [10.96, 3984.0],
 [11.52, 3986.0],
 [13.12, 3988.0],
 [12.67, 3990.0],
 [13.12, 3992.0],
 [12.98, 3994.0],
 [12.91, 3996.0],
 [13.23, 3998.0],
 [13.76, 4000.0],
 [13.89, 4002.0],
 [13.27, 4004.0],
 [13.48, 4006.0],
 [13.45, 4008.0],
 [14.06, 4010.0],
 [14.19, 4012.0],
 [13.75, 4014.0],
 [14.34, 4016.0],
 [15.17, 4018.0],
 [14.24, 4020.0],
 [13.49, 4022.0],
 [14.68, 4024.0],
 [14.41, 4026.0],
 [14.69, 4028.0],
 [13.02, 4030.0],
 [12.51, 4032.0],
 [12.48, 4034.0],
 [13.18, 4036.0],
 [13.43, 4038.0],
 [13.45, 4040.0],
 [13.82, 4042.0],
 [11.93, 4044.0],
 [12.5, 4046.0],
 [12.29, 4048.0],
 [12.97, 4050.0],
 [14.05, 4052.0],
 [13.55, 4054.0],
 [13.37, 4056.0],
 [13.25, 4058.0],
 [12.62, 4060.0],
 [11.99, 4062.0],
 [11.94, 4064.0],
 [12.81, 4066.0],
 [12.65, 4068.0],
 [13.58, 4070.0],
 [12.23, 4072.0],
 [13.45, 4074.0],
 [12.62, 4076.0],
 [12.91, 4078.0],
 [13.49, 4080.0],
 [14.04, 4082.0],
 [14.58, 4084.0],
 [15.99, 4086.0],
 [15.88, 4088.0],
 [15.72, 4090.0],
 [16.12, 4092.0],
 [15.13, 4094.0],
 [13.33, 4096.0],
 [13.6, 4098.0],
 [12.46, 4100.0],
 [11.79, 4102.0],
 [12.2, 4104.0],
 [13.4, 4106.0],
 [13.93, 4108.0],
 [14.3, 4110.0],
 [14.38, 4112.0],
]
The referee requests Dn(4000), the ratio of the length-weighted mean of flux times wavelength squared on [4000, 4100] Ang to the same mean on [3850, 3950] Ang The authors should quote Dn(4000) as 2.00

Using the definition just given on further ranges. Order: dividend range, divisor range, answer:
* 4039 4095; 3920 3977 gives 2.15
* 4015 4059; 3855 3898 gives 2.03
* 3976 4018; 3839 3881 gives 2.14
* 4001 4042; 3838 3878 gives 2.34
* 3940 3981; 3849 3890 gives 1.20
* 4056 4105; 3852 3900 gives 2.08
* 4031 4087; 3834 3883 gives 2.29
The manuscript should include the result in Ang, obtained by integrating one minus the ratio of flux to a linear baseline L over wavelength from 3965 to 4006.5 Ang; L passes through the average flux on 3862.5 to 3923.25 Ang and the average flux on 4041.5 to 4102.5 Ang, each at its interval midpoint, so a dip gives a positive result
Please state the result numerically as 1.7 Ang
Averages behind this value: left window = 8.24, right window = 13.5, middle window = 10.6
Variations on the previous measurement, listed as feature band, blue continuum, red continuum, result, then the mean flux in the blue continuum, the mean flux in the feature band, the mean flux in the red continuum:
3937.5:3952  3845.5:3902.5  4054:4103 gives 2.7 Ang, 7.2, 7.67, 13.6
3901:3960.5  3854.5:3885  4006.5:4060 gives 8.3 Ang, 6.73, 7.88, 13.5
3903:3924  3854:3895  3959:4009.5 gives -3.1 Ang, 7.03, 9.39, 10.3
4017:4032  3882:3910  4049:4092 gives -2.3 Ang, 8.52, 14.1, 13.6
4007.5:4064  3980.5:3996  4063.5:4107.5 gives -2.1 Ang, 12.3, 13.4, 13.7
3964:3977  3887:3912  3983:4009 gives 6.9 Ang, 9.04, 5.6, 13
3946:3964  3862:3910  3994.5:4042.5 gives 3.6 Ang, 7.91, 8.73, 13.7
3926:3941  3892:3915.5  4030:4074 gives 8.3 Ang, 9.48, 4.53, 12.9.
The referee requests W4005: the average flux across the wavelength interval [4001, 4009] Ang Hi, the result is 13.5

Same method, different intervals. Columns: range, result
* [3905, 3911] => 10.1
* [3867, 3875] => 7.15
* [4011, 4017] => 14.1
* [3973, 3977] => 8.24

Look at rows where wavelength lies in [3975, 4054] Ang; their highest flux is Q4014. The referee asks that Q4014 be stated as 15.17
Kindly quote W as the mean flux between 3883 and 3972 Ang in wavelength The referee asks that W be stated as 7.55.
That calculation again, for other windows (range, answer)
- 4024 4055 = 13.3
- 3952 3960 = 9.45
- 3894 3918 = 9.55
